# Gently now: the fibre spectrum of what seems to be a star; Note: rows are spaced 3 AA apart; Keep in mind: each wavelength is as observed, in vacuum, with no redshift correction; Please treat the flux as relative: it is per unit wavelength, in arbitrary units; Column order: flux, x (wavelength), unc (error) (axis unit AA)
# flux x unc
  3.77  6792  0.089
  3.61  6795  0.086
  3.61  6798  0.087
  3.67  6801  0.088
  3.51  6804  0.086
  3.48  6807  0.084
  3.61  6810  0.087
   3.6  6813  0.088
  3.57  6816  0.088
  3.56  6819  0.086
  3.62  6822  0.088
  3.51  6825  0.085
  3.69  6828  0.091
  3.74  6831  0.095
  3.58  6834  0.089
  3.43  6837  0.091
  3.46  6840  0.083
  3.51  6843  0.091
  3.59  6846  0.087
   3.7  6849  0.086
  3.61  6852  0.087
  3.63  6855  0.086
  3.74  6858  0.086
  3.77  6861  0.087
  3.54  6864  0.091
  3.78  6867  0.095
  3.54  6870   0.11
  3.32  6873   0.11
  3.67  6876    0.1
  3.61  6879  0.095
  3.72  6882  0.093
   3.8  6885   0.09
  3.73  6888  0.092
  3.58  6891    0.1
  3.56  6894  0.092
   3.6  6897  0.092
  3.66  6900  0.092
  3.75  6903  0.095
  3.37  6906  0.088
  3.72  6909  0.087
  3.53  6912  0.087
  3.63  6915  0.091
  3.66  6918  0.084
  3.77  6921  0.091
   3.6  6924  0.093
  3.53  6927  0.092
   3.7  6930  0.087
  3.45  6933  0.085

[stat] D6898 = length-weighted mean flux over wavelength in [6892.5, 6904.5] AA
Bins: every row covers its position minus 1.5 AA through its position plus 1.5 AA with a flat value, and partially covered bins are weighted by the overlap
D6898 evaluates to 3.64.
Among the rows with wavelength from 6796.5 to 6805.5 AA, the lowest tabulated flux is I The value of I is 3.51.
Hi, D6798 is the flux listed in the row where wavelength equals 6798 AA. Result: 3.61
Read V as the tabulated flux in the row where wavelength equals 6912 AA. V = 3.53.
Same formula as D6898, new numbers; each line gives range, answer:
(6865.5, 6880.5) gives 3.58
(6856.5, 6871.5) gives 3.67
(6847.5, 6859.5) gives 3.67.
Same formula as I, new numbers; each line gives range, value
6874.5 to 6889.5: 3.61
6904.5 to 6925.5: 3.37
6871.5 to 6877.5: 3.32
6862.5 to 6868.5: 3.54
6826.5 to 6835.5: 3.58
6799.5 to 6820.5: 3.48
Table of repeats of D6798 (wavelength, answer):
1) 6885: 3.8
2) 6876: 3.67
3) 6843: 3.51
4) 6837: 3.43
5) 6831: 3.74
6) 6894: 3.56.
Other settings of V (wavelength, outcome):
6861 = 3.77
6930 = 3.7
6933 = 3.45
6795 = 3.61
